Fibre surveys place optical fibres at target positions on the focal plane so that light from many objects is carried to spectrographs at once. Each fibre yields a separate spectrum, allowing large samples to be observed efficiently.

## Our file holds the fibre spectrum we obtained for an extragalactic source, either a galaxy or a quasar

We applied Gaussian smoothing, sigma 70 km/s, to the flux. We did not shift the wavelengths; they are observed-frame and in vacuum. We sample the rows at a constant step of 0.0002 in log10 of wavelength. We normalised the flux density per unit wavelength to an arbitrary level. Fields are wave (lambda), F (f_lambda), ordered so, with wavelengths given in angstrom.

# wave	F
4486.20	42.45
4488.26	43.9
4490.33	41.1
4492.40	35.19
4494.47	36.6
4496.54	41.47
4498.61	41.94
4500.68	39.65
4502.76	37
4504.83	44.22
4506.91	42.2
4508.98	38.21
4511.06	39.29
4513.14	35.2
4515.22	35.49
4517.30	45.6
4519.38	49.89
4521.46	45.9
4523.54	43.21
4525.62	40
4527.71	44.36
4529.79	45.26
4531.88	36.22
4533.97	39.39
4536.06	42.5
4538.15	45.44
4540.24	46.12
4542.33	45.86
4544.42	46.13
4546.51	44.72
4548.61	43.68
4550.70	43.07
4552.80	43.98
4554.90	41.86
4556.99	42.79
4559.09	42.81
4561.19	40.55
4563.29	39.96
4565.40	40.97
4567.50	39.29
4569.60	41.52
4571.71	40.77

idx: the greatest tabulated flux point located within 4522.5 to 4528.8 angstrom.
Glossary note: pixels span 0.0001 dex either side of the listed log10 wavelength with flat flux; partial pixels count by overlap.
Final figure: 44.36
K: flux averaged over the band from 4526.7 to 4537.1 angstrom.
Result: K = 41.5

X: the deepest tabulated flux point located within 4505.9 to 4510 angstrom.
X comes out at 38.21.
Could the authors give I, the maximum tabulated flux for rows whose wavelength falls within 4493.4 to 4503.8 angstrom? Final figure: 41.94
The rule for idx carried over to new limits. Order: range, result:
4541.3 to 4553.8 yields 46.13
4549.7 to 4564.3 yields 43.98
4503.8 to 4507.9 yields 44.22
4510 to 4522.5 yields 49.89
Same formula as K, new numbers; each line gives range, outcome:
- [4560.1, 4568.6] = 40.2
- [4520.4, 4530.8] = 43.8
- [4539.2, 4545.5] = 46.1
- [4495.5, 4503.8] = 40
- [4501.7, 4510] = 40.4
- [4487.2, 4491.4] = 42.5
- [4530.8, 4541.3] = 41.9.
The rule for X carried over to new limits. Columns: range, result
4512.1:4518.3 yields 35.2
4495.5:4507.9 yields 37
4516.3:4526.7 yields 40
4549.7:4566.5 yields 39.96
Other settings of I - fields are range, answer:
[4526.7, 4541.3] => 46.12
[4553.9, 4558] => 42.79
